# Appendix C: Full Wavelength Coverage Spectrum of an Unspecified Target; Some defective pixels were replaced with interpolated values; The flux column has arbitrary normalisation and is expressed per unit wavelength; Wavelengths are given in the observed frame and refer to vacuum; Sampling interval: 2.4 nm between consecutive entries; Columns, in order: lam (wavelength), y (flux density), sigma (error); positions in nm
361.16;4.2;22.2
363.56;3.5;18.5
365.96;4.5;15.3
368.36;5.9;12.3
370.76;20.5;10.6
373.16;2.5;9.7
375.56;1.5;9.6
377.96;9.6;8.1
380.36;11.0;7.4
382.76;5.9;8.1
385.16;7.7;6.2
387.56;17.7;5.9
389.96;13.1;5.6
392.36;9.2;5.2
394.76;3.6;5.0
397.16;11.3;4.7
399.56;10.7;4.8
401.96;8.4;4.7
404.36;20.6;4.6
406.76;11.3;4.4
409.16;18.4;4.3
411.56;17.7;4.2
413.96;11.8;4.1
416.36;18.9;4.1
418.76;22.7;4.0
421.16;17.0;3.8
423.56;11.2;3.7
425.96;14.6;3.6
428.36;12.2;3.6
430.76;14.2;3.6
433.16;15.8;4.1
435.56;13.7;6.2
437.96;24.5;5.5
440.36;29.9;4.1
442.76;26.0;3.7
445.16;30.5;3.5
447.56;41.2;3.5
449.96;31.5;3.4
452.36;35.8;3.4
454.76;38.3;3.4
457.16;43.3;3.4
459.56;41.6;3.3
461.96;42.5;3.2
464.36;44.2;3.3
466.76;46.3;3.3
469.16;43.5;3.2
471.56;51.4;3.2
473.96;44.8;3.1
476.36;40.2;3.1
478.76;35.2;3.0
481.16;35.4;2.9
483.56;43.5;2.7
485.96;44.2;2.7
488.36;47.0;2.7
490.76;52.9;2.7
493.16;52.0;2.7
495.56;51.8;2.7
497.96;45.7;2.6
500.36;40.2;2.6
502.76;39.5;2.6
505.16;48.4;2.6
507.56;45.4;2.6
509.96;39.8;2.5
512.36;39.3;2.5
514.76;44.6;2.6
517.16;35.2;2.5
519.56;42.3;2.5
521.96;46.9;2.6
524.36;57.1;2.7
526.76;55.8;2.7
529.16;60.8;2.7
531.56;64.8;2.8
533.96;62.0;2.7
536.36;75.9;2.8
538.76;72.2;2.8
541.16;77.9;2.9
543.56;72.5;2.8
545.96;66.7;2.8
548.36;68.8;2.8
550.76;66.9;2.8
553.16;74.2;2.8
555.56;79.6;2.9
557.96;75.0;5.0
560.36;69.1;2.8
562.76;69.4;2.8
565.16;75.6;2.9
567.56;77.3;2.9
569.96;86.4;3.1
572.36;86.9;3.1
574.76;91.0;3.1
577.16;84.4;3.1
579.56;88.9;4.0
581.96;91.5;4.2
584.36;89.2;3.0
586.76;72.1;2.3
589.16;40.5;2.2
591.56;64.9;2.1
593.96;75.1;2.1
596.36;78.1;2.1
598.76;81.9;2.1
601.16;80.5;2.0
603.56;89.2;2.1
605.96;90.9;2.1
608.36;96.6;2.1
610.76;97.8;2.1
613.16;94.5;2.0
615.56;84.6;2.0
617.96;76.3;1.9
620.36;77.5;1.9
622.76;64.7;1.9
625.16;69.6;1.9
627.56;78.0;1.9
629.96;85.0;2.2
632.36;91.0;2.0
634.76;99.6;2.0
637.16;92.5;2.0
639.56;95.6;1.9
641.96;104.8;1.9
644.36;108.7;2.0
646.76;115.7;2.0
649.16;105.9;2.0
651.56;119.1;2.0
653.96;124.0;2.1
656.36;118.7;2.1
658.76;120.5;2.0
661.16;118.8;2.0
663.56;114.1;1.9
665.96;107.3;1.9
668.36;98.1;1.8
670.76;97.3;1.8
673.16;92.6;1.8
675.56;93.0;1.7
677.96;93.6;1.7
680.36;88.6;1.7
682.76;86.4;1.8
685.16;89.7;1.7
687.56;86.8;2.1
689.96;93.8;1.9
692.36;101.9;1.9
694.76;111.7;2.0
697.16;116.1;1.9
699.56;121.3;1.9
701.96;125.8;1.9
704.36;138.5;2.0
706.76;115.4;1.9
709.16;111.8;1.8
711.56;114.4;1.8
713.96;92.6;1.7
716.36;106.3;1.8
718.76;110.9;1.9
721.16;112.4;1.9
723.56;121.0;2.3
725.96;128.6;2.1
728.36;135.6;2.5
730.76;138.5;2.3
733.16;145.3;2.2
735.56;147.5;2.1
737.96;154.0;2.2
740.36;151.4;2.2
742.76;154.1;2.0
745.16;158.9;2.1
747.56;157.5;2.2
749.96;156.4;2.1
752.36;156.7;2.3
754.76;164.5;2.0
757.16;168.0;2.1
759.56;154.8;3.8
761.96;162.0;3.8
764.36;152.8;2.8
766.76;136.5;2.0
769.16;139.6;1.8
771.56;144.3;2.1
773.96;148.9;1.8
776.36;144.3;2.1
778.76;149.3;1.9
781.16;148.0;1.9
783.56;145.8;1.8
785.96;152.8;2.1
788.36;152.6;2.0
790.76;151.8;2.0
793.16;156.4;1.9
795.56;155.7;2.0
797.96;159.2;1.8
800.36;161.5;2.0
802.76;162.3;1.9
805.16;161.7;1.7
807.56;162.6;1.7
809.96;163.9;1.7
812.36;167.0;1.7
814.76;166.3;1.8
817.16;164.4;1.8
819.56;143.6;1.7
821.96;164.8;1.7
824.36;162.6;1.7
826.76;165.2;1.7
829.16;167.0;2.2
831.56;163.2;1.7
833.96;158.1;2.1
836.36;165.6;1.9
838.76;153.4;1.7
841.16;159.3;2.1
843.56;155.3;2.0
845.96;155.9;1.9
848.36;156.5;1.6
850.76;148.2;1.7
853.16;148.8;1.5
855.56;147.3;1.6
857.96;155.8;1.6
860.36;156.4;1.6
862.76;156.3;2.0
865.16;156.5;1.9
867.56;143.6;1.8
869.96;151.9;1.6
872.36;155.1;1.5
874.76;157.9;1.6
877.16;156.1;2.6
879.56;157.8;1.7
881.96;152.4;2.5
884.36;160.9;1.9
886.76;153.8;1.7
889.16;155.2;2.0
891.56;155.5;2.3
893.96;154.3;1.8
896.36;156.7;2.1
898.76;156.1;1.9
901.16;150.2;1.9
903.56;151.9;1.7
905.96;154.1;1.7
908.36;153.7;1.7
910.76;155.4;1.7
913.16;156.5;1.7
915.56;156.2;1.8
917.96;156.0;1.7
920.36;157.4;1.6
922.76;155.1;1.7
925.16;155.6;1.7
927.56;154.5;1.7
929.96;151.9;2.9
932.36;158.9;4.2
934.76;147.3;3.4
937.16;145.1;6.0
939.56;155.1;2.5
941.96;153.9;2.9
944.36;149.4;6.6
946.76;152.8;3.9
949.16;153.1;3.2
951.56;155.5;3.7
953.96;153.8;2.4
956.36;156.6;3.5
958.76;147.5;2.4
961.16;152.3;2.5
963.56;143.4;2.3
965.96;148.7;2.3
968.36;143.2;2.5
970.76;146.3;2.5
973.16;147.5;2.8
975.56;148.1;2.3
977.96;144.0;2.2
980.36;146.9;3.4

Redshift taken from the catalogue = 0.00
